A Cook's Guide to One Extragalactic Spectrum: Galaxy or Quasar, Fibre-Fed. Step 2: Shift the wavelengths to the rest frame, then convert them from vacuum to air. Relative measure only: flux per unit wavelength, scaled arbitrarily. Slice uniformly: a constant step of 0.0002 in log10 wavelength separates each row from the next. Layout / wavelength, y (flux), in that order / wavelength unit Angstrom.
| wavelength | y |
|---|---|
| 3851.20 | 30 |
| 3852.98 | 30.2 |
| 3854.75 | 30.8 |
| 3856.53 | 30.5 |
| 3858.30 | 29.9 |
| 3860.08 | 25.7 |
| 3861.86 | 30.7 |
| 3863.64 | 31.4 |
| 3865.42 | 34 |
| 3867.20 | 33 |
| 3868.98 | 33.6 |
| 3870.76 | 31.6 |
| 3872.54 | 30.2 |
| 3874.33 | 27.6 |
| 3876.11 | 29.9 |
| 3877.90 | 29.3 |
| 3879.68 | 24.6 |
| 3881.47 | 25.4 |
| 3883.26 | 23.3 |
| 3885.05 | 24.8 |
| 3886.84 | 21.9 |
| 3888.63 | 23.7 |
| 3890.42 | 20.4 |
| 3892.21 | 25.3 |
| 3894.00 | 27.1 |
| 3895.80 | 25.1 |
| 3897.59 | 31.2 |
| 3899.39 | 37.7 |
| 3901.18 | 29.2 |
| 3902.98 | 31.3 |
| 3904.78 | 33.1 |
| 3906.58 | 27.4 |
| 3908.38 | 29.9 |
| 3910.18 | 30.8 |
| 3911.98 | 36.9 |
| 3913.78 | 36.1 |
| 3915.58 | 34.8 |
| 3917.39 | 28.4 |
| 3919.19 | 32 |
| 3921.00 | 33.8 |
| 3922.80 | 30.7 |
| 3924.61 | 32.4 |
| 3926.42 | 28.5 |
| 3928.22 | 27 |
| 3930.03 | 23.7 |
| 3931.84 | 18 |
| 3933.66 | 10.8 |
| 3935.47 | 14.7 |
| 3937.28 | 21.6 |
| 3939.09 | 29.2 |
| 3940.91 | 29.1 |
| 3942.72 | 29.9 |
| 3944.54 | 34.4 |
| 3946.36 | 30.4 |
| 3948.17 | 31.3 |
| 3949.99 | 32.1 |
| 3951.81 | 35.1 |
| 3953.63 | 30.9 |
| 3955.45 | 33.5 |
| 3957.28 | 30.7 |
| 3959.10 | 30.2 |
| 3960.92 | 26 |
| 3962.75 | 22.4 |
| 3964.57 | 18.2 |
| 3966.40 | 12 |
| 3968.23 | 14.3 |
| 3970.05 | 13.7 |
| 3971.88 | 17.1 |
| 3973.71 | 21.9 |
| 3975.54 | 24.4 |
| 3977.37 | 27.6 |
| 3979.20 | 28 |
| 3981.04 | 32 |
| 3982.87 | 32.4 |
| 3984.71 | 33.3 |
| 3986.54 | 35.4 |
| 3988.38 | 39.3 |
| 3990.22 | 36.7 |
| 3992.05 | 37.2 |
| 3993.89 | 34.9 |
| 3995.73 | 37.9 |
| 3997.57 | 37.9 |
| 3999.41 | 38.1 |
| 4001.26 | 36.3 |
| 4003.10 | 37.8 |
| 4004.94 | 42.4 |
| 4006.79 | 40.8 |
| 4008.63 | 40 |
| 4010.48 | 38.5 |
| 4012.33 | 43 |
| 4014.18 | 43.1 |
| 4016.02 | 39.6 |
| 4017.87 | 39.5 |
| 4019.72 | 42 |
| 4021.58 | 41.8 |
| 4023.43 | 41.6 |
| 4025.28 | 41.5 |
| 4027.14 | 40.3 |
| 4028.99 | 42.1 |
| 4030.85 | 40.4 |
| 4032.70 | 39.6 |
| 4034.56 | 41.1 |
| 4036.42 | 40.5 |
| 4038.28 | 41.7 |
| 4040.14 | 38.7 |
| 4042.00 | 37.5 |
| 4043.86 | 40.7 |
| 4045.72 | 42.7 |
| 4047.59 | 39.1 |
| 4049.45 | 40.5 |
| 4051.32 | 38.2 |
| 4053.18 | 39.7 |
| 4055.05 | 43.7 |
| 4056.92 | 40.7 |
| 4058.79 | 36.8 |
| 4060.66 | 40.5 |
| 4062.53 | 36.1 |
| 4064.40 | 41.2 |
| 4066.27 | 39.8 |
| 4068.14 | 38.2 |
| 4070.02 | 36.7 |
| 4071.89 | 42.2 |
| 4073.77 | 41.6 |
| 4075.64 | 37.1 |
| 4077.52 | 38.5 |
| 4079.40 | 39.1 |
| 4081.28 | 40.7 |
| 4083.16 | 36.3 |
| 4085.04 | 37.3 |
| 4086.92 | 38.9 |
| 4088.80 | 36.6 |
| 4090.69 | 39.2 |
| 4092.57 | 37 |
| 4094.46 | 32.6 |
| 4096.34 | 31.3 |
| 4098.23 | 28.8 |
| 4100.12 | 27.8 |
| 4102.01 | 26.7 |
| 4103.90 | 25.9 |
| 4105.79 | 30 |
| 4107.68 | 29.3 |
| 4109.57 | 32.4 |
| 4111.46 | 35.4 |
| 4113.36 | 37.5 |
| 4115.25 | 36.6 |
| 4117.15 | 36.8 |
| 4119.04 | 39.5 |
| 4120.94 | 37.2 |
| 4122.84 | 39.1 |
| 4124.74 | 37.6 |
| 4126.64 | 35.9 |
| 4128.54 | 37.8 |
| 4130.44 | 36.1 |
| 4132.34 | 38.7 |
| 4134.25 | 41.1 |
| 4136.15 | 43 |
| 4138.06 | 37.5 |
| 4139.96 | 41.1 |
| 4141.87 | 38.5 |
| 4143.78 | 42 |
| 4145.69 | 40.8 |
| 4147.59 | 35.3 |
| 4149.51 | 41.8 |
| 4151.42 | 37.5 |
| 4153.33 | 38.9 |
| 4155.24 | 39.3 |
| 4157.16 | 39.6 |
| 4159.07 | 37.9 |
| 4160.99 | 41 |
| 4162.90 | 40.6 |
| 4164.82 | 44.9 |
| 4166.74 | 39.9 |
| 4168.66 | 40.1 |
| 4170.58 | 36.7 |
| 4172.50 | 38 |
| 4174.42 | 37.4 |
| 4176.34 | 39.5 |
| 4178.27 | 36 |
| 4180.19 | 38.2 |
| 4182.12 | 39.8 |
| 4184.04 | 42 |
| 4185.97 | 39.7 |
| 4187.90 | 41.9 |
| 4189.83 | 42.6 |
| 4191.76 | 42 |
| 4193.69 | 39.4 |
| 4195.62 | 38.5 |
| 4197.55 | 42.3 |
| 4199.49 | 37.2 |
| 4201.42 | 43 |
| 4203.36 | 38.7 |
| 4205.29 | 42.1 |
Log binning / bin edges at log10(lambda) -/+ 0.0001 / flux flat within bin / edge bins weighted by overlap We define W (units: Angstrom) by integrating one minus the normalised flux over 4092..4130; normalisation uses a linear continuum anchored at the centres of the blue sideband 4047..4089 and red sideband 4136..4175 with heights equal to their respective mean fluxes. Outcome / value 5.4 Angstrom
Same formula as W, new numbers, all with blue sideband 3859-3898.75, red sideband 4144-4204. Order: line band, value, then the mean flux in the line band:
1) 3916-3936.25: 2.7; 25.7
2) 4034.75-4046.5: -2.1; 40.3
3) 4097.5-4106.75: 2.3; 27.8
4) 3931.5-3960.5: 2.6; 27.8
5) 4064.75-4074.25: -1.1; 39.7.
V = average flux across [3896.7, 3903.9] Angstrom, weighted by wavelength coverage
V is 32.3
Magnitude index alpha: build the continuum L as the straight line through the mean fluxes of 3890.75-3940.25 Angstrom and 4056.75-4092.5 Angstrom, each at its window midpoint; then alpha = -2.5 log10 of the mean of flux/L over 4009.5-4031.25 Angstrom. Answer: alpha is -0.17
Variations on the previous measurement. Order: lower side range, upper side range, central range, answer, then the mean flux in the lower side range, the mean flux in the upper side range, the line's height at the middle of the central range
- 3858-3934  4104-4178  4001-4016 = -0.22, 28.8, 38.1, 33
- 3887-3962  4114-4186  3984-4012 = -0.18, 28.8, 39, 32.1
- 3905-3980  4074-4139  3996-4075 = -0.25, 26.9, 35.8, 31.9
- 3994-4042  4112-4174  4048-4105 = 0.07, 40.1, 39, 39.6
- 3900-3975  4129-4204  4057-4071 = -0.14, 27.2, 39.7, 34.1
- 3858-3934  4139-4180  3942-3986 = 0.17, 28.8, 39.4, 31.5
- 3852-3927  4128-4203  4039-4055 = -0.13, 29.6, 39.7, 35.4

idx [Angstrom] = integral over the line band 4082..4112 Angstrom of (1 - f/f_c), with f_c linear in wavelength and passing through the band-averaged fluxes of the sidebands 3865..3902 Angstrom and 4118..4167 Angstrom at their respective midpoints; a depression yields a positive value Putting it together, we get 3.6 Angstrom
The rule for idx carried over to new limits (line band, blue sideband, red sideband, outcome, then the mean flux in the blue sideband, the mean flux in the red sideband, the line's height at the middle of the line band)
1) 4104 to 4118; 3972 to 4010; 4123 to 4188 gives 1.6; 34.4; 39.3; 37.9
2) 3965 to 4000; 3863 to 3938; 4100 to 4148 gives 2.6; 28.1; 36.3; 31.1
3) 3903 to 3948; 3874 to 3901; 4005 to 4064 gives 2.1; 26.5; 40.4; 30.1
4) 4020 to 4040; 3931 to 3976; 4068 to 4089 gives -4.7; 24.5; 38.7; 33.2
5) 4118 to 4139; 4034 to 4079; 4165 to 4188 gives 0.5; 39.7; 39.2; 39.4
